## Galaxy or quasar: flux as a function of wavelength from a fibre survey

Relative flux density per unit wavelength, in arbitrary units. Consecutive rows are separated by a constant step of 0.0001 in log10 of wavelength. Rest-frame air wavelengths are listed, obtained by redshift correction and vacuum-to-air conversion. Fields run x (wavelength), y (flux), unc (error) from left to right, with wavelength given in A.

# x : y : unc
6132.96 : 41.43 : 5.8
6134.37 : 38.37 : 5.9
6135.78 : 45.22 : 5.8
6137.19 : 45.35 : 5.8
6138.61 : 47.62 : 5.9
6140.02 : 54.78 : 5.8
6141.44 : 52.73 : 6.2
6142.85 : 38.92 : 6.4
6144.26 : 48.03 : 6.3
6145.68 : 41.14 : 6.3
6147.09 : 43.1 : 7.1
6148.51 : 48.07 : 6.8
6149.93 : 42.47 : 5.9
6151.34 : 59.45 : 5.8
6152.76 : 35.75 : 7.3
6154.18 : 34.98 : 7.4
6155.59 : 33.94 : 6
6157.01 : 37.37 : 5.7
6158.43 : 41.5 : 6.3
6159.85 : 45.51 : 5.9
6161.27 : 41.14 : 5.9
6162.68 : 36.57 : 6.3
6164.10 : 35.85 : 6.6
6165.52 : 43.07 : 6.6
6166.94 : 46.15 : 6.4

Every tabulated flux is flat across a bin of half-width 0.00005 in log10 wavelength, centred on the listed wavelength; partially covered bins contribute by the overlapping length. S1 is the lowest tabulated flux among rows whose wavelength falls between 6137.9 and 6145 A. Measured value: 38.92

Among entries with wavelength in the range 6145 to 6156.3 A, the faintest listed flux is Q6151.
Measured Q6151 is 33.94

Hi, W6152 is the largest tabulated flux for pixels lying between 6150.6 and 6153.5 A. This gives 59.45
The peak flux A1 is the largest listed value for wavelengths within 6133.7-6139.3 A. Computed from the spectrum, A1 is 47.62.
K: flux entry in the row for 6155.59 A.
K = 33.94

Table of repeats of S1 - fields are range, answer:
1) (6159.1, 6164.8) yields 35.85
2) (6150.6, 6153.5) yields 35.75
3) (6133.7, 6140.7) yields 38.37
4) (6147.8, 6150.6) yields 42.47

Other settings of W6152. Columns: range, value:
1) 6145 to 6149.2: 48.07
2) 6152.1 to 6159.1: 41.5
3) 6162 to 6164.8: 36.57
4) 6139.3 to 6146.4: 54.78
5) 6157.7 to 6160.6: 45.51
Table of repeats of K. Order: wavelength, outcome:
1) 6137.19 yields 45.35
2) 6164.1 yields 35.85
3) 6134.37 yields 38.37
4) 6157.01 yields 37.37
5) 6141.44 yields 52.73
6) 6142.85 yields 38.92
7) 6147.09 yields 43.1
